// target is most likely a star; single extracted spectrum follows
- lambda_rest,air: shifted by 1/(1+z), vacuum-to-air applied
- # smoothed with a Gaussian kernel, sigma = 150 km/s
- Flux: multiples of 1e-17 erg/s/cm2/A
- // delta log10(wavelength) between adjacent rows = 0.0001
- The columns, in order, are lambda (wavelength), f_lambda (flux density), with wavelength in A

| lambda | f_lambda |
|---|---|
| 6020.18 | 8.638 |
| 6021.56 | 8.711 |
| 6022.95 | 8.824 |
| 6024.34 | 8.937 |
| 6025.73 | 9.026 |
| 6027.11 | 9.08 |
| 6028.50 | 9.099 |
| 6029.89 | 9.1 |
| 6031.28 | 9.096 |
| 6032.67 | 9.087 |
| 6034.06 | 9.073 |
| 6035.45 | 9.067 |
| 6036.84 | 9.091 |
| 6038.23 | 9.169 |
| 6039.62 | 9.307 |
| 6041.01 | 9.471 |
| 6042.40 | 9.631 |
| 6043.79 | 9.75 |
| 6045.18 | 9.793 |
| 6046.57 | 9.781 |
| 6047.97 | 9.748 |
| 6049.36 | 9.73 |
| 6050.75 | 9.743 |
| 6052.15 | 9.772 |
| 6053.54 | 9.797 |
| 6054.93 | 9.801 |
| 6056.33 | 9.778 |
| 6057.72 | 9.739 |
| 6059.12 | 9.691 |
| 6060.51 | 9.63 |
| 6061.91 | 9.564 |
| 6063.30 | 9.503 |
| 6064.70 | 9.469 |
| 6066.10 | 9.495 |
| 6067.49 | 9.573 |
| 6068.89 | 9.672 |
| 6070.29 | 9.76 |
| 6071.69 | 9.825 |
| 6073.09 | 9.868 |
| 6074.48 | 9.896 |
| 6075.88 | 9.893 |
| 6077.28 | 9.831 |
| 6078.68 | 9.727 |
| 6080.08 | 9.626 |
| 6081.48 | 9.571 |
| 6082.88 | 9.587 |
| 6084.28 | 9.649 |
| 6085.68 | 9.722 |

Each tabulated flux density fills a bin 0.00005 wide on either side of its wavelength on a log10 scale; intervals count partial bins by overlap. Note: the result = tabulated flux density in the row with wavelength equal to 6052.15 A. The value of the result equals 9.772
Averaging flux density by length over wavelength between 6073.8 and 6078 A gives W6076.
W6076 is 9.87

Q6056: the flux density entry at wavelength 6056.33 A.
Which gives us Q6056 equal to 9.778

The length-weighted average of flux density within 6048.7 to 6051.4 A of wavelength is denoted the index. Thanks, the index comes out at 9.75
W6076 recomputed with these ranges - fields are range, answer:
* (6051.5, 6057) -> 9.79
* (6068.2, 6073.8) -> 9.79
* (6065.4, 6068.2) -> 9.54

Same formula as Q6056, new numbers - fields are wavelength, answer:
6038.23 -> 9.169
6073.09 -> 9.868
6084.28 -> 9.649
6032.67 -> 9.087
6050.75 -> 9.743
